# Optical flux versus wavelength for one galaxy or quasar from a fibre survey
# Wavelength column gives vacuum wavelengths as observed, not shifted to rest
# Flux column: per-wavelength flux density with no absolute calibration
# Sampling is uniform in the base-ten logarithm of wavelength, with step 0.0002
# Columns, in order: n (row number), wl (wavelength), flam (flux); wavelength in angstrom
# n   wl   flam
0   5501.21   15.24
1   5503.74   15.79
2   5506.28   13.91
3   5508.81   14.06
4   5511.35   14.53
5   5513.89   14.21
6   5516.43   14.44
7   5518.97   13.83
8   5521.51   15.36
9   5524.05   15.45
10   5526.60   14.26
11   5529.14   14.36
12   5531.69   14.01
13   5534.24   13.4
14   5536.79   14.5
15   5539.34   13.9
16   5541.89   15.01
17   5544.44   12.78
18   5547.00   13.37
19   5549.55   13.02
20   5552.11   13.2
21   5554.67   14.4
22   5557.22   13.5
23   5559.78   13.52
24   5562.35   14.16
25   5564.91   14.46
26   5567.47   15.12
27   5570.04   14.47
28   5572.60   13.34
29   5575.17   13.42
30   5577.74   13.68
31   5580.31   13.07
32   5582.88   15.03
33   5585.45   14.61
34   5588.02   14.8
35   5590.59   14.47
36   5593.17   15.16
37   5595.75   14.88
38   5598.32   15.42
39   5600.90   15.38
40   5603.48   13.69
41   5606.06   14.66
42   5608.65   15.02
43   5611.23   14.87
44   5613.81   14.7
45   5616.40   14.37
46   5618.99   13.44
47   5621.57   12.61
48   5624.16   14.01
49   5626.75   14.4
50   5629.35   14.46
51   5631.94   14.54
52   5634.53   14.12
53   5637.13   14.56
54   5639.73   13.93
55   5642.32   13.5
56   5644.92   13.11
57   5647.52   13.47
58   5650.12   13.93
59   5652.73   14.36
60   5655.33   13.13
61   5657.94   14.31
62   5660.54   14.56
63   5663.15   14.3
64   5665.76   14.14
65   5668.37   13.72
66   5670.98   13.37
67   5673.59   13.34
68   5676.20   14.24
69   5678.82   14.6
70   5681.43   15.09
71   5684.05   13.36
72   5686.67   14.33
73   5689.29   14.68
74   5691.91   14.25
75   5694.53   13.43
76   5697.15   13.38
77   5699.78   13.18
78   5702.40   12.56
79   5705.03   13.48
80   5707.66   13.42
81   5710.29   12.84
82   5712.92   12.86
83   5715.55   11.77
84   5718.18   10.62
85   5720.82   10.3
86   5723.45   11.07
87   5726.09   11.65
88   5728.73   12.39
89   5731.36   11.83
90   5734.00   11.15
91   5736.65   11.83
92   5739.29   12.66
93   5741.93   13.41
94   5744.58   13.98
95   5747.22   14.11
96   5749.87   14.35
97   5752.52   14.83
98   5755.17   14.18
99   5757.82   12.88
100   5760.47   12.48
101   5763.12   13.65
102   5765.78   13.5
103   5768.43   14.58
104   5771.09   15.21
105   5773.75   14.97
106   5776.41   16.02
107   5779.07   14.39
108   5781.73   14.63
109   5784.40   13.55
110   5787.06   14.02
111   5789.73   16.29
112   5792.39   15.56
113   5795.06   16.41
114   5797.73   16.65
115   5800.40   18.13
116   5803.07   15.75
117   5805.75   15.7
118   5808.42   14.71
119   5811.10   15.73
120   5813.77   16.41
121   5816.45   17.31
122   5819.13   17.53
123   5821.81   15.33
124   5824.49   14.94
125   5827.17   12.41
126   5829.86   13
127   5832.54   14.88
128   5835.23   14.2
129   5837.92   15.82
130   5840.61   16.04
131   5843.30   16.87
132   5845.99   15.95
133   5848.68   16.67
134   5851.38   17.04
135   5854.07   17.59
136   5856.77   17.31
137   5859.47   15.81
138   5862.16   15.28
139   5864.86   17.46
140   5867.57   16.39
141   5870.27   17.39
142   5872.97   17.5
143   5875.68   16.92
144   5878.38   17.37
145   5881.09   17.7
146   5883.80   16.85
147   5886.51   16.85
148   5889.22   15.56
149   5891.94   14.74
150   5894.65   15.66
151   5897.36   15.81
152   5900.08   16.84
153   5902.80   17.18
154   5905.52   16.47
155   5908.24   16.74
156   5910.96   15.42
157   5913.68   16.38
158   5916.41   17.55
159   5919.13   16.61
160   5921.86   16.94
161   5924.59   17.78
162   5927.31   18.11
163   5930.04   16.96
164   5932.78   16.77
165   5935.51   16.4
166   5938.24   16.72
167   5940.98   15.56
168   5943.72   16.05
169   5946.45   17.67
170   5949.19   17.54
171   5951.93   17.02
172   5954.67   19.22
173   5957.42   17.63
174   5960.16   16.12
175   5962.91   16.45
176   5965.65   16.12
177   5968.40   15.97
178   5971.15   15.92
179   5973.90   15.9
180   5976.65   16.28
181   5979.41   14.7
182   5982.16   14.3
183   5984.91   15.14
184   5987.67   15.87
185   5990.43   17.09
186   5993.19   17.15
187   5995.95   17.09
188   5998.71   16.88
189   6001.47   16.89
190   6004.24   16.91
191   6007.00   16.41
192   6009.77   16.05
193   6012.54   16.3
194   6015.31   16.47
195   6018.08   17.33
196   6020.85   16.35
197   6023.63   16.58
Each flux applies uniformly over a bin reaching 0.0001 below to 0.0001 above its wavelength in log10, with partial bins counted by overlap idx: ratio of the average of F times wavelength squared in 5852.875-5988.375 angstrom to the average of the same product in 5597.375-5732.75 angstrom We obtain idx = 1.33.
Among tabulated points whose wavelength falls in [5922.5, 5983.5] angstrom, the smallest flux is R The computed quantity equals 14.3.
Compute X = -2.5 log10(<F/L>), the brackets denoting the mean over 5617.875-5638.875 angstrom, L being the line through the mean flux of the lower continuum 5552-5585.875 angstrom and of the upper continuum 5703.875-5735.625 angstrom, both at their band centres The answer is -0.07 mag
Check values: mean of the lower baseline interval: 14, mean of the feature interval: 14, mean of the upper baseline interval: 11.9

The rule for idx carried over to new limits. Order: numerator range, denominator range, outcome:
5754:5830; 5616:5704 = 1.14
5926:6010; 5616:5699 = 1.32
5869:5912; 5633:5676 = 1.30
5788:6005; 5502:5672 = 1.29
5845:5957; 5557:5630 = 1.31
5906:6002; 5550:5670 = 1.32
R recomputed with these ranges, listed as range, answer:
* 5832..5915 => 14.2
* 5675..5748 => 10.3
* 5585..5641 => 12.61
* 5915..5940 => 16.4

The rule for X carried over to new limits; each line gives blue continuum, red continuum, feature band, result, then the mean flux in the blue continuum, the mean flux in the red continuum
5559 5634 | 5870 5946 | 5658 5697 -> 0.06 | 14.3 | 16.7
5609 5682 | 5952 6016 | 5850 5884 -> -0.09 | 14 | 16.4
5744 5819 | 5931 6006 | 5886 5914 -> -0.01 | 15.1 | 16.5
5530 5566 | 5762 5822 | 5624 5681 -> 0.04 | 13.8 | 15.5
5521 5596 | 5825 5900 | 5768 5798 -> 0.03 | 14.1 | 16.1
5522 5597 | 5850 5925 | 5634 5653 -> 0.07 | 14.1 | 16.7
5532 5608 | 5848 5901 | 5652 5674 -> 0.07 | 14.2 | 16.6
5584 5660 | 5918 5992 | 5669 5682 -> 0.04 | 14.3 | 16.5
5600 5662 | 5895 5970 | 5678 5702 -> 0.05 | 14.1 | 16.8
